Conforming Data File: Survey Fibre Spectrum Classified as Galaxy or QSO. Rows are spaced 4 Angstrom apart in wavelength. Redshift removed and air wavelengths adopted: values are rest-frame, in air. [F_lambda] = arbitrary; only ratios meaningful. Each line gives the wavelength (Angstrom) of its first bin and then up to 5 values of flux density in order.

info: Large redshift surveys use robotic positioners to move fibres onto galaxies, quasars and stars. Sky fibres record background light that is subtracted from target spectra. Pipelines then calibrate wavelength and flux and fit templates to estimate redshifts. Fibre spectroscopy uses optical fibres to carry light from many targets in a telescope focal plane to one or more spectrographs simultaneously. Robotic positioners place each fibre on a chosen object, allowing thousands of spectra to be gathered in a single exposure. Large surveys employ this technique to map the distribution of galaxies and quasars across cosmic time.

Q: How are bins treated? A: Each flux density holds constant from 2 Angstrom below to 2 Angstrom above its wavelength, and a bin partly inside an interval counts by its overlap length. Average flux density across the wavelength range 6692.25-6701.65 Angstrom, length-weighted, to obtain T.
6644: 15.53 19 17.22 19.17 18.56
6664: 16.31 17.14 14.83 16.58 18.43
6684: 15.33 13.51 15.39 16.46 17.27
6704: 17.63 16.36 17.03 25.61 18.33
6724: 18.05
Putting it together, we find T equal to 16.6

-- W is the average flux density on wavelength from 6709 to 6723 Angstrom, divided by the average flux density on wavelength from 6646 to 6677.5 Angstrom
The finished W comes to 1.1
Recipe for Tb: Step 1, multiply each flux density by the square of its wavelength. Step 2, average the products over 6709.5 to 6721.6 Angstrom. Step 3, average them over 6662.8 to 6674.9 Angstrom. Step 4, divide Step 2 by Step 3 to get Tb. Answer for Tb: 1.3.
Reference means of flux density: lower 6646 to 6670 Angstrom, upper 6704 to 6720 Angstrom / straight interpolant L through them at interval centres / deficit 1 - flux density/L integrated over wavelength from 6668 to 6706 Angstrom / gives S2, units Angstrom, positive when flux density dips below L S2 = 4.9 Angstrom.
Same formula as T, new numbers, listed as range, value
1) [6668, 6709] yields 16.2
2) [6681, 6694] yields 15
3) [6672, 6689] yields 16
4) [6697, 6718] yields 18.7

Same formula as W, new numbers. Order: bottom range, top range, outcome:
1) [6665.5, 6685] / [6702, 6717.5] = 1.15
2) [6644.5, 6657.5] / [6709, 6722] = 1.11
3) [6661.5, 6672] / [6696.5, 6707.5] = 1.04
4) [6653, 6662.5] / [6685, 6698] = 0.82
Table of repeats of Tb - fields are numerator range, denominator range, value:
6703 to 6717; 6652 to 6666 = 1.07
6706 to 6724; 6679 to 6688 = 1.21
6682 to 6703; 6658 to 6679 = 0.94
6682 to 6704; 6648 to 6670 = 0.90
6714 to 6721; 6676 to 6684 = 1.32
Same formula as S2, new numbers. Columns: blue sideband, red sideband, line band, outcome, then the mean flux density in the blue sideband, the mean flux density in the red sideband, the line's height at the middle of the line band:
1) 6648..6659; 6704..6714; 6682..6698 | 2.0 Angstrom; 18.4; 16.9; 17.4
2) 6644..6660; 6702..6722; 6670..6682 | 1.2 Angstrom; 18.1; 19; 18.5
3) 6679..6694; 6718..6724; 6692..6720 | -1.8 Angstrom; 15.5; 18.2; 17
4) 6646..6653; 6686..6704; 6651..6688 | 0.7 Angstrom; 18.2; 15.9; 17.2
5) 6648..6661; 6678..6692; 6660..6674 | 0.7 Angstrom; 18.4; 15.7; 17.3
